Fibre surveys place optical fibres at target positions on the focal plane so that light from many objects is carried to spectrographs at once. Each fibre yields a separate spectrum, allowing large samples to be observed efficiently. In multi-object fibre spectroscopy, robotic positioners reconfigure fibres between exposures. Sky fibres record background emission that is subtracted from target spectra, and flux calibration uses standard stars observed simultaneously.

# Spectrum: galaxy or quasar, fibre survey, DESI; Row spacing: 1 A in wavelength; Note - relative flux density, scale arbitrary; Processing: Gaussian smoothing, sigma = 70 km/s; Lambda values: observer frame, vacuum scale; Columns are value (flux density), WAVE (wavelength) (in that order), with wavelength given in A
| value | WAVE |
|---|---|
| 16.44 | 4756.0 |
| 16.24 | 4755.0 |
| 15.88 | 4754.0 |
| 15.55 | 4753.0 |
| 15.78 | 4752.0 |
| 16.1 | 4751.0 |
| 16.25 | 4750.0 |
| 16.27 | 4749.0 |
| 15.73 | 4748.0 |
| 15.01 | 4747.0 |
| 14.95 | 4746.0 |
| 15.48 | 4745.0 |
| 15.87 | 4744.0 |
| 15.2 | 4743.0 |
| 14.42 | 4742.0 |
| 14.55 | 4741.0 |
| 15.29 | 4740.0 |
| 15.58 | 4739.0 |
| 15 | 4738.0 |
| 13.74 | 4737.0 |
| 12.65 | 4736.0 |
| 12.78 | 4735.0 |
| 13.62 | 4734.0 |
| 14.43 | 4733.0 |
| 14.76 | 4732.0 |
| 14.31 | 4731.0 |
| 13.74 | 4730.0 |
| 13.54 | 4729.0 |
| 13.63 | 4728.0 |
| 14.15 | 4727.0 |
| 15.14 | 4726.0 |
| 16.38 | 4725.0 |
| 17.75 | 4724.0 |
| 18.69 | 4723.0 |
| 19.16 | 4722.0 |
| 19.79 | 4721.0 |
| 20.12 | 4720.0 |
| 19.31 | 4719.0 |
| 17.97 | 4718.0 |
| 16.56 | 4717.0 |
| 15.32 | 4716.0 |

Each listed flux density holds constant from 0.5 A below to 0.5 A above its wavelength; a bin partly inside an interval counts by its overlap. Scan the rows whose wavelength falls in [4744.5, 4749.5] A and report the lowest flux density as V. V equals 14.95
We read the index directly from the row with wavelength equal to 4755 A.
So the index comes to 16.24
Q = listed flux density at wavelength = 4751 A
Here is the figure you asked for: 16.1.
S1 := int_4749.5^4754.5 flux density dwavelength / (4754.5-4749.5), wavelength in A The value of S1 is 15.9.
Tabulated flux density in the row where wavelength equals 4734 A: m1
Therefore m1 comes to 13.62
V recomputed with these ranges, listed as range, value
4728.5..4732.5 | 13.54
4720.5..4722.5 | 19.16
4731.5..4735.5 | 12.78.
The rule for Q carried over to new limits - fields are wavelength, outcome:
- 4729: 13.54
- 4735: 12.78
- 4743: 15.2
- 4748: 15.73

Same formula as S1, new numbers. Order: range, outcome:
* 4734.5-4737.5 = 13.1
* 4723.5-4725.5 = 17.1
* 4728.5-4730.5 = 13.6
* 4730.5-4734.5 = 14.3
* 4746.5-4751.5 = 15.9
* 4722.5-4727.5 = 16.4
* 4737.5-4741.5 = 15.1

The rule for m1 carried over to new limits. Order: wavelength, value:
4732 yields 14.76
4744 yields 15.87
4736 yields 12.65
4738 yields 15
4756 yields 16.44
